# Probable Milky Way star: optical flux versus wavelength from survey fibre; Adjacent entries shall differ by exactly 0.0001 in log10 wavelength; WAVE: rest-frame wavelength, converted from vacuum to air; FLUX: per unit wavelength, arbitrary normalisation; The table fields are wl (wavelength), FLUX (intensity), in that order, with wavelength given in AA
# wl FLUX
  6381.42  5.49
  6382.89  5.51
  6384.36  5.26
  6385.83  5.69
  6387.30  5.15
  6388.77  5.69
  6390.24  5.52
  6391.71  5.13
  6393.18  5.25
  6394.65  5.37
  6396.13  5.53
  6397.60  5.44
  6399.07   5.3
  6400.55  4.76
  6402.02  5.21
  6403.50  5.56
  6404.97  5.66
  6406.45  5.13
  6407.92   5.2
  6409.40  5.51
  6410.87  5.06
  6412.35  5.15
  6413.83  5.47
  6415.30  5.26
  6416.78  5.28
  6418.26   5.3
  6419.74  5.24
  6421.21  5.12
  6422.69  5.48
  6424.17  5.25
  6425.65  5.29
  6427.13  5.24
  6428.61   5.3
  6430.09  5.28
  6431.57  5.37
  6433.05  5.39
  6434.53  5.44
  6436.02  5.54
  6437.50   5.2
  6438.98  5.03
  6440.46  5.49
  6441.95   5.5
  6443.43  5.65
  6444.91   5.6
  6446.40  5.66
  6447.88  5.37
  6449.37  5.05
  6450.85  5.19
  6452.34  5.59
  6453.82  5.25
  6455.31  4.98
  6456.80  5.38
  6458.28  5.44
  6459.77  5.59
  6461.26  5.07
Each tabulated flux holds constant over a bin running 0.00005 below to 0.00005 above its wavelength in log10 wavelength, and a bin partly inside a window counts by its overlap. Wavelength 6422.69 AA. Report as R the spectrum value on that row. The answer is 5.48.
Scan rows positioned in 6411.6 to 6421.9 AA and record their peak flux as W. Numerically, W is 5.47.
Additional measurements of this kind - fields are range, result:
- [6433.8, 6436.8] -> 5.54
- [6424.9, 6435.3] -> 5.44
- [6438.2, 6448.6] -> 5.66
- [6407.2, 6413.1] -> 5.51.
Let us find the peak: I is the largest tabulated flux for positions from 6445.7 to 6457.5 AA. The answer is 5.66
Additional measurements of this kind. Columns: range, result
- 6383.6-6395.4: 5.69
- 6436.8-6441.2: 5.49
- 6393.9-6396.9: 5.53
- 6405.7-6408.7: 5.2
